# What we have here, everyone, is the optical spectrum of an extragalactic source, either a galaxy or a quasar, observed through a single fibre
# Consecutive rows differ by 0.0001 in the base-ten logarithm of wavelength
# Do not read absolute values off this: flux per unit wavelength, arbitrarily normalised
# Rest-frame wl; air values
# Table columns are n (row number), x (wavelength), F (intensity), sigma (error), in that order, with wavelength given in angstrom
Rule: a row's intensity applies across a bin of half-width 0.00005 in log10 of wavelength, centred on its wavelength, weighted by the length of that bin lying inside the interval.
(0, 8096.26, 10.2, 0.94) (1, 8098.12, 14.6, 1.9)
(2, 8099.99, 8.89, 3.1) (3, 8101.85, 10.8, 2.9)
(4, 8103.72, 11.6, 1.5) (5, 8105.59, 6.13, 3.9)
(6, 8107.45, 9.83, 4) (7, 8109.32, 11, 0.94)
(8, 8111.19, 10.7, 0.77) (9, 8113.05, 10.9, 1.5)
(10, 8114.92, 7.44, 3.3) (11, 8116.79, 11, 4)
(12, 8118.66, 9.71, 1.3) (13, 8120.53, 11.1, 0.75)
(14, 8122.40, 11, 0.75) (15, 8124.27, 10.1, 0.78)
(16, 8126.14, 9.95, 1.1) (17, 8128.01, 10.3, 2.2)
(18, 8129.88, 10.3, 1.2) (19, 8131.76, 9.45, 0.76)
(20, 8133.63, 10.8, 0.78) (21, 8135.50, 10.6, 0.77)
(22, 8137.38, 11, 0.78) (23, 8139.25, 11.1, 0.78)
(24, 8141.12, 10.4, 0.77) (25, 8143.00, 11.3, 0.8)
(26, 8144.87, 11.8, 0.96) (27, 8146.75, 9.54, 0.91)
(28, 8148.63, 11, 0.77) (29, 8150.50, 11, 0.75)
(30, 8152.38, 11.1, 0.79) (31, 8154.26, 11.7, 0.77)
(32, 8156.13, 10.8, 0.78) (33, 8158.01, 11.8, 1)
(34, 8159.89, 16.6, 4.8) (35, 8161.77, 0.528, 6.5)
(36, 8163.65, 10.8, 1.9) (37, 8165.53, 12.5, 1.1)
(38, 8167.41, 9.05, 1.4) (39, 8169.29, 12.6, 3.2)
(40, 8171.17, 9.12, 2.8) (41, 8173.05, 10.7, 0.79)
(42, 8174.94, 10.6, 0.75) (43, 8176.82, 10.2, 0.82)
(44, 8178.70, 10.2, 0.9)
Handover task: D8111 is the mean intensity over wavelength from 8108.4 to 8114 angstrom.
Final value 10.9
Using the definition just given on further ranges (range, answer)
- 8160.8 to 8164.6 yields 5.77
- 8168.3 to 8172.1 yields 10.8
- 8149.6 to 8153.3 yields 11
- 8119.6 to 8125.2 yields 10.7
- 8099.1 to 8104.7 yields 10.4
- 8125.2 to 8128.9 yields 10.1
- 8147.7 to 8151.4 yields 11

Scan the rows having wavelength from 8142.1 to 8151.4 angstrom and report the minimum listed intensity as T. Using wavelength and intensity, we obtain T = 9.54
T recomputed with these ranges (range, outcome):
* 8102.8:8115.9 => 6.13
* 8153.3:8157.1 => 10.8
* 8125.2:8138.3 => 9.45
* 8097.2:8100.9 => 8.89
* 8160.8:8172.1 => 0.528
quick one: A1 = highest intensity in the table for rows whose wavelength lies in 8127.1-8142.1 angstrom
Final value 11.1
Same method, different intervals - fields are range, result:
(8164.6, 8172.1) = 12.6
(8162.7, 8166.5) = 12.5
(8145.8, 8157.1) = 11.7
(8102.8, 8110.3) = 11.6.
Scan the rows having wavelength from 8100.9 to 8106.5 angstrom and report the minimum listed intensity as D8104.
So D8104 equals 6.13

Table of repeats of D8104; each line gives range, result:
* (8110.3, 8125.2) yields 7.44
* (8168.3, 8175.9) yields 9.12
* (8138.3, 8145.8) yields 10.4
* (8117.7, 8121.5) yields 9.71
